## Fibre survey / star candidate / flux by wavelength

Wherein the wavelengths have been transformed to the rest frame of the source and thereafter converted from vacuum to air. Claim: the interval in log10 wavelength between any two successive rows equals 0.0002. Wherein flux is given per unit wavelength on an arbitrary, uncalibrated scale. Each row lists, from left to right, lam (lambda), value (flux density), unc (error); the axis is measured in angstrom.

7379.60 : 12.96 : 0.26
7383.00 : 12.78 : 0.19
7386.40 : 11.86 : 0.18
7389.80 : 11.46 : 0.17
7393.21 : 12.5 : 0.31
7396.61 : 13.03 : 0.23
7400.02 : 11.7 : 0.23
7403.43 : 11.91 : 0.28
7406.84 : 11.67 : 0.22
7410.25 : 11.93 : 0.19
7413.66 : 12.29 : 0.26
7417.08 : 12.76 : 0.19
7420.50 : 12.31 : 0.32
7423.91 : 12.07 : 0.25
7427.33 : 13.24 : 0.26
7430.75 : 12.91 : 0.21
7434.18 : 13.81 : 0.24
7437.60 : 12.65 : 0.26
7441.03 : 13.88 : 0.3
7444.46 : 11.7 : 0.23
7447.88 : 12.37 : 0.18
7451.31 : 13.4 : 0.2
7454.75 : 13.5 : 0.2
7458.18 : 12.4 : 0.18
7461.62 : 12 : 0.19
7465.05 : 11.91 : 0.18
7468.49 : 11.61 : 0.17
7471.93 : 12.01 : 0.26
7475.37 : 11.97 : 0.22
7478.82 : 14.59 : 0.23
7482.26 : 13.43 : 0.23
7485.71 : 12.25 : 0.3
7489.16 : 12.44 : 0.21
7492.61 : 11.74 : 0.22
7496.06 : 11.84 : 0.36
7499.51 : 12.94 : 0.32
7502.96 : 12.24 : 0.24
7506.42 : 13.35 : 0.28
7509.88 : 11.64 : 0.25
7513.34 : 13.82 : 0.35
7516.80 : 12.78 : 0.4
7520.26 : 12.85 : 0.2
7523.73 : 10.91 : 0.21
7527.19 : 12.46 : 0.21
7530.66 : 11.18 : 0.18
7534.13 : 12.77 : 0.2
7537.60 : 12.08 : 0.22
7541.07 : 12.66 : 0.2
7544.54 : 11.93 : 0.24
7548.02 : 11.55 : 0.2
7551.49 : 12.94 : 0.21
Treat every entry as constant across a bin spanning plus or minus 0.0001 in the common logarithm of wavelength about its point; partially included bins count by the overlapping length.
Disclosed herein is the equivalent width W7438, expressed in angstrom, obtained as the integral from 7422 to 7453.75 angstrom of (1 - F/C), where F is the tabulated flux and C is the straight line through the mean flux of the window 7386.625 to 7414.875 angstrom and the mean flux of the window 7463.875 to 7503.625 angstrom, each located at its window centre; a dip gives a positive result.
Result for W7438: -1.8 angstrom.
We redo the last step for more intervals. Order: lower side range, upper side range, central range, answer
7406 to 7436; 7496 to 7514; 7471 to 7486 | -0.4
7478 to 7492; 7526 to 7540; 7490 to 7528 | 0.4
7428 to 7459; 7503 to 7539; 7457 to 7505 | 1.1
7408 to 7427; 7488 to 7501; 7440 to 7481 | -1.1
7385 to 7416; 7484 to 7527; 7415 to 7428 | -0.4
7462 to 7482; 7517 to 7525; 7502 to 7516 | -0.7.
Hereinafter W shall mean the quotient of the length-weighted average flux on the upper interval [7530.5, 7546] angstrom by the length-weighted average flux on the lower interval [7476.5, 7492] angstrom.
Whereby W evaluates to 0.9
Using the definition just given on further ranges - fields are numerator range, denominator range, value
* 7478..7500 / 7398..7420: 1.05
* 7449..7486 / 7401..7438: 1.01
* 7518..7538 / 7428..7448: 0.93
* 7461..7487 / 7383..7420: 1.03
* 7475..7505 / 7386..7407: 1.05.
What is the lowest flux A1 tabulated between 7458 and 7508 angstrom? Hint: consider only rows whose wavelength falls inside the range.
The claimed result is 11.61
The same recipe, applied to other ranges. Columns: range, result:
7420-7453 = 11.7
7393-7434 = 11.67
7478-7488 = 12.25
